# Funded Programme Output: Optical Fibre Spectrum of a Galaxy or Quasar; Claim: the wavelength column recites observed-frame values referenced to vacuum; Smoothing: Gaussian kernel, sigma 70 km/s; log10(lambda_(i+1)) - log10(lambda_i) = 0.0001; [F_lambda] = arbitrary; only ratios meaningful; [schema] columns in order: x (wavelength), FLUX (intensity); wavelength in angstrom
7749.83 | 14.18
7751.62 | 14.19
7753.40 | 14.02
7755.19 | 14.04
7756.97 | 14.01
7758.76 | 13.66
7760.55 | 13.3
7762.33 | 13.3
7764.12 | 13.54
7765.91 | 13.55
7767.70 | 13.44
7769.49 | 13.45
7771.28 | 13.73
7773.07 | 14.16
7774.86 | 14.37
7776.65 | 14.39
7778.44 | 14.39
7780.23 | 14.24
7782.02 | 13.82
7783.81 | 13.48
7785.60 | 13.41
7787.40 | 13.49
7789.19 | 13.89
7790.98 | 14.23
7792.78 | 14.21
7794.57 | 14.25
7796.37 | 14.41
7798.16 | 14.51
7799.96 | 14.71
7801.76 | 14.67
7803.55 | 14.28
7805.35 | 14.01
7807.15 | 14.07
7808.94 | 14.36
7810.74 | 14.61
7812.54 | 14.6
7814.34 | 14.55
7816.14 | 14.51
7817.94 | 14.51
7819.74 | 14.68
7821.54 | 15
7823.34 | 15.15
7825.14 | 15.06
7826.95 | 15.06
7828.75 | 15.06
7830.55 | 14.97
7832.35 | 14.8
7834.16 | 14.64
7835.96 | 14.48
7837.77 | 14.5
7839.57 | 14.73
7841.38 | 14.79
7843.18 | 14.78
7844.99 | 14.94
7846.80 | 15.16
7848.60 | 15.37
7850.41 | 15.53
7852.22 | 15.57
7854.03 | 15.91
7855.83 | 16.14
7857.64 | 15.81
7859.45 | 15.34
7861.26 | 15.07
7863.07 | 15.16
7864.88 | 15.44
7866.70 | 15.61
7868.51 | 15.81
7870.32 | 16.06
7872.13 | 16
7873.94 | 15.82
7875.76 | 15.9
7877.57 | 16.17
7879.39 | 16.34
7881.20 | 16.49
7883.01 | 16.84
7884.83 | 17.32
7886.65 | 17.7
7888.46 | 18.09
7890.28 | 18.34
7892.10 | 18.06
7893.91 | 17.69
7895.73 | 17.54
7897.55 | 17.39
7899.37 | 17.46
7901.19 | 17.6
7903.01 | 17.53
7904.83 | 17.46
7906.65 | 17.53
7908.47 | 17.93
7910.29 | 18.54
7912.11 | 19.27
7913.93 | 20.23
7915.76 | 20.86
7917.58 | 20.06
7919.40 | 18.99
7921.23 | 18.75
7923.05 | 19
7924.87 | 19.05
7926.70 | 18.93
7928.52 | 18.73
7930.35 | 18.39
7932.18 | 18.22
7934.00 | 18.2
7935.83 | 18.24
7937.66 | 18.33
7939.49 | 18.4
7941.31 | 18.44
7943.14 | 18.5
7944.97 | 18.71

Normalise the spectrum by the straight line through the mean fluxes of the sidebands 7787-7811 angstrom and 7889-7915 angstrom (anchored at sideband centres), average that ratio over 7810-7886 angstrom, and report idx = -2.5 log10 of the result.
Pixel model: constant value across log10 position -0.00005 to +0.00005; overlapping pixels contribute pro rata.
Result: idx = 0.049 mag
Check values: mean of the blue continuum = 14.3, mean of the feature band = 15.3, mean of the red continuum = 18.1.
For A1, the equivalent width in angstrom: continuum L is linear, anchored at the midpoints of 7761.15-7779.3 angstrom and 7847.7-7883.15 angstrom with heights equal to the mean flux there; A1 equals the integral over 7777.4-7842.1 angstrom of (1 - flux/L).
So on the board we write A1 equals 0.9 angstrom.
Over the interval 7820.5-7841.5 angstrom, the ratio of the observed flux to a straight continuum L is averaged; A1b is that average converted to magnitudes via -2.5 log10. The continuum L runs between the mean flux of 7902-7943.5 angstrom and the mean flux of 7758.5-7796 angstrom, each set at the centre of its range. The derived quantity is 0.055 mag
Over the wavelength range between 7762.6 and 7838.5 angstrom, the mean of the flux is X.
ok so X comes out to 14.3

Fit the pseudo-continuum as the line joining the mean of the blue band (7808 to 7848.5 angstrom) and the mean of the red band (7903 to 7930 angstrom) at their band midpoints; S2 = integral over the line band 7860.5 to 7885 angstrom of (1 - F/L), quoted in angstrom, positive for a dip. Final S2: 1.3 angstrom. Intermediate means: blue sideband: 14.8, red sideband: 18.9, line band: 16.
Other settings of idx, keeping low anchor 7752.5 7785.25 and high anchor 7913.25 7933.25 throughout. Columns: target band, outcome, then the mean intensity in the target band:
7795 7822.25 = 0.05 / 14.5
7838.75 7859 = 0.09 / 15.3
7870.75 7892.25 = 0.06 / 16.9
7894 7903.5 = 0.05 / 17.5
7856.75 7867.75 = 0.11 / 15.4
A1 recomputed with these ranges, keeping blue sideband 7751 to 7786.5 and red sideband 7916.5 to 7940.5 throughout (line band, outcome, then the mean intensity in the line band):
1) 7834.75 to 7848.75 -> 1.10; 14.8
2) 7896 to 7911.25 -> 0.25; 17.7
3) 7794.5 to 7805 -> 0.22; 14.5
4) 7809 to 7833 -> 0.98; 14.8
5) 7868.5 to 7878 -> 0.60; 16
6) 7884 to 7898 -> -0.16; 17.8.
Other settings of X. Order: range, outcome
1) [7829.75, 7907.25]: 16.1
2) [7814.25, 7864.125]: 15.1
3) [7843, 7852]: 15.2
